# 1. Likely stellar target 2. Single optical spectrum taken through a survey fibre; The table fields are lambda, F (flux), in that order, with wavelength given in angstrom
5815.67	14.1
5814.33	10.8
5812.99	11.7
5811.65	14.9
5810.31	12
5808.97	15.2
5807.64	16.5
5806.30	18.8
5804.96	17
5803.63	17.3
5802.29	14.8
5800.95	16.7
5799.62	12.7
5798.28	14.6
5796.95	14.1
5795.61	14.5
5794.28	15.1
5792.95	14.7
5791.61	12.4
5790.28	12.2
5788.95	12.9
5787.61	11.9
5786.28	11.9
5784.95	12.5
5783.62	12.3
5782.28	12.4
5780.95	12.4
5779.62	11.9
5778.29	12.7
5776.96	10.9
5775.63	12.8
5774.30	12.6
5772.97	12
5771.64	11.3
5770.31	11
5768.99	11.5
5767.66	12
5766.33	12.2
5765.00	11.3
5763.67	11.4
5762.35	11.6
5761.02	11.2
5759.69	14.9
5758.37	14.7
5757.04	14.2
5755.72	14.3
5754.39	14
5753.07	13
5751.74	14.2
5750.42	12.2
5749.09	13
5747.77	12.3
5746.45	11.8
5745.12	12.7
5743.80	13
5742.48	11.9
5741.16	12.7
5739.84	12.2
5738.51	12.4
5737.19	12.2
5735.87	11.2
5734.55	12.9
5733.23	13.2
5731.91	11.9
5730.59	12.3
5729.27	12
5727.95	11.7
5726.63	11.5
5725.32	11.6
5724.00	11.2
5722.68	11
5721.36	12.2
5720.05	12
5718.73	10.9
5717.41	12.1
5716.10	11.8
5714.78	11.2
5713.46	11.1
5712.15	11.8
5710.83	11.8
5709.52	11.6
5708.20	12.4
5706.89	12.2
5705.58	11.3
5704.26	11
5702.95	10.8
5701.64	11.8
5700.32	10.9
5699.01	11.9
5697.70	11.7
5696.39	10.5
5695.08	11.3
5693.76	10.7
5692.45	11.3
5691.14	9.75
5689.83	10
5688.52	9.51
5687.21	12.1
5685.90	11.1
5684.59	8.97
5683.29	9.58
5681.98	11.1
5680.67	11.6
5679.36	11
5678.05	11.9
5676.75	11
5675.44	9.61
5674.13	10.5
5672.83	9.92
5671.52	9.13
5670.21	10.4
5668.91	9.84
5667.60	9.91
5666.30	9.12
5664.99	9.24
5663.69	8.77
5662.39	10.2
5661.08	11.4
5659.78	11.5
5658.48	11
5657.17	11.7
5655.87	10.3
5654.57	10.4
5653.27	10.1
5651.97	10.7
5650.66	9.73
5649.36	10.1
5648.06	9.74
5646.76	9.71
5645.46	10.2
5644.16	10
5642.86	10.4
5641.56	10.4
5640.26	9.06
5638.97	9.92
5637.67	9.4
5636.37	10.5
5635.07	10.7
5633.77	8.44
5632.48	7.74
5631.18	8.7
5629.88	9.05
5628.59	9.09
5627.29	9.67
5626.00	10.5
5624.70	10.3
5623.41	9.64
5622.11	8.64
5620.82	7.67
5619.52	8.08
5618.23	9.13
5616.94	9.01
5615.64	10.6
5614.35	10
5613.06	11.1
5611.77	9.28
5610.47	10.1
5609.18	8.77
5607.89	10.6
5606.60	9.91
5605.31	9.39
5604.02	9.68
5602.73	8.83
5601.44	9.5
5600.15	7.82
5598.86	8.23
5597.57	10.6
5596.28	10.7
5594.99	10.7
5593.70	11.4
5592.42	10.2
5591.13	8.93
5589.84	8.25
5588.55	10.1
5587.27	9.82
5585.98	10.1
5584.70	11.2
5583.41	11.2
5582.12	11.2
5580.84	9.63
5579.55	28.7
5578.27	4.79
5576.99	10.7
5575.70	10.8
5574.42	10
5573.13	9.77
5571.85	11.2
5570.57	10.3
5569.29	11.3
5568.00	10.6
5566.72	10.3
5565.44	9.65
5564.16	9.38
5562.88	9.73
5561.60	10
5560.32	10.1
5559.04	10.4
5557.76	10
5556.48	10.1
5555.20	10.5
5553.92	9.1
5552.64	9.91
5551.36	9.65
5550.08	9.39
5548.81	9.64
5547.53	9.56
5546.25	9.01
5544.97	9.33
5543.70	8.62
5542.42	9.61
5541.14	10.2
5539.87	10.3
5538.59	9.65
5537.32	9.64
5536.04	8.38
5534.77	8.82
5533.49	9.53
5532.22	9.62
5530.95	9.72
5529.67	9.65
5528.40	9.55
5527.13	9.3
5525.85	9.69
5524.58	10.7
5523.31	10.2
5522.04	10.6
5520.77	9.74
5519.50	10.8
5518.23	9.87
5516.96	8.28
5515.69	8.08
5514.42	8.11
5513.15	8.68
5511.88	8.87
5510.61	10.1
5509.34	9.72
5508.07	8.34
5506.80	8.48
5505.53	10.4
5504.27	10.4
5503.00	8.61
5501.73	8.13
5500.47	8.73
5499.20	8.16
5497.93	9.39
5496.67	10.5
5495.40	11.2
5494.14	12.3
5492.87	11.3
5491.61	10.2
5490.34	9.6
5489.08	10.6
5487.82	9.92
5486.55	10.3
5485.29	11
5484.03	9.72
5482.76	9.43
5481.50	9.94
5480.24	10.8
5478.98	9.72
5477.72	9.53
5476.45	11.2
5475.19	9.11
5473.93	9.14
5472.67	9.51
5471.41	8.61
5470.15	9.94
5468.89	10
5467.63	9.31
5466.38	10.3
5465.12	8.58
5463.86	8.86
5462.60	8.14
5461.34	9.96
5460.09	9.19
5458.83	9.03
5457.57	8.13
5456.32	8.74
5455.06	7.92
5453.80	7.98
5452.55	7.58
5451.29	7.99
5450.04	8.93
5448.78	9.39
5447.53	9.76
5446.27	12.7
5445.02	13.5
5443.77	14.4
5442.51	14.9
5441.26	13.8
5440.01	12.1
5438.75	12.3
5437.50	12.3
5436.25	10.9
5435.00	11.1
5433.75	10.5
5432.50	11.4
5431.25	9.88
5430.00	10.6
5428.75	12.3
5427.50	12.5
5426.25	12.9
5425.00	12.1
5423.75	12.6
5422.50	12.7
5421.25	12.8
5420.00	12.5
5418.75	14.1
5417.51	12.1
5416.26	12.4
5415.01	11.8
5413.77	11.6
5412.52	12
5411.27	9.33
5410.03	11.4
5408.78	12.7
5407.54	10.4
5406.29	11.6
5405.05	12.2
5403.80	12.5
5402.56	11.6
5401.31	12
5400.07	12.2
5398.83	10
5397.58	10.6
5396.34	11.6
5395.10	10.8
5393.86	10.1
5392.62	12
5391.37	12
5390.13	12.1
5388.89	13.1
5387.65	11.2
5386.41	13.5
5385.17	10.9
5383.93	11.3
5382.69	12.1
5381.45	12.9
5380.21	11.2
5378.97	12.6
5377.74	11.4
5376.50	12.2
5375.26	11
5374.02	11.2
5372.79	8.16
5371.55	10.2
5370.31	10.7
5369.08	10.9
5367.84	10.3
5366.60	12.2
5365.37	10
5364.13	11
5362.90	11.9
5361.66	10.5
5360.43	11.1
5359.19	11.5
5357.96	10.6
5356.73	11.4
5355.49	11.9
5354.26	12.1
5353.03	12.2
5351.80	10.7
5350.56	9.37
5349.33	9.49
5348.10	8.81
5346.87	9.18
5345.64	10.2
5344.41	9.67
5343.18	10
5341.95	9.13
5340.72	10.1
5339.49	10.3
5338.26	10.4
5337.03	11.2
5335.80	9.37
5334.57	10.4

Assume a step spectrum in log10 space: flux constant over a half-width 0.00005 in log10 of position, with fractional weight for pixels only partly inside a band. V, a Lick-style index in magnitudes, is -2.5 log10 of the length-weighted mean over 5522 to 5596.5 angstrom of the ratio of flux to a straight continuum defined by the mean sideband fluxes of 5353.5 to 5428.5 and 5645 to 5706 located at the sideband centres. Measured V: 0.08 mag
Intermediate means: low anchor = 11.6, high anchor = 10.5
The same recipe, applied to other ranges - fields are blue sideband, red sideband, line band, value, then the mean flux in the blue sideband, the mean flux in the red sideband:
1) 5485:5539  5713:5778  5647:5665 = 0.09 mag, 9.64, 12.2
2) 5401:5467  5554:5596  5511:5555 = 0.14 mag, 11.1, 10.6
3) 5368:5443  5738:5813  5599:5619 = 0.30 mag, 11.7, 13.2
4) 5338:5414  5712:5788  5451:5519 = 0.21 mag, 11.1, 12.2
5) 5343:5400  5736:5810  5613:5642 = 0.30 mag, 11.1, 13.2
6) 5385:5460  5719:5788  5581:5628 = 0.22 mag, 11.4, 12.3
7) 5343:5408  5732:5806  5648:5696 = 0.20 mag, 11.2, 13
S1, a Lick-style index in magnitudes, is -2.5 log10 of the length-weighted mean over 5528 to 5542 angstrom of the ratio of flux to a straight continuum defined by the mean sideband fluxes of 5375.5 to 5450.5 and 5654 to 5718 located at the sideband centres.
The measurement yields 0.19 mag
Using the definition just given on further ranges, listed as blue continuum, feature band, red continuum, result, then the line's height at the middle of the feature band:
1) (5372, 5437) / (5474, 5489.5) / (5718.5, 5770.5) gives 0.18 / 11.8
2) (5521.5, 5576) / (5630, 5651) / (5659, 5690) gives 0.06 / 10.2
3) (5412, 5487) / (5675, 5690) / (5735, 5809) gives 0.17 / 12.5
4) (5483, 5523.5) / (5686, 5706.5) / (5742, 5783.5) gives 0.08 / 11.8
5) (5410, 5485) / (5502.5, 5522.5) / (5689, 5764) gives 0.18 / 11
